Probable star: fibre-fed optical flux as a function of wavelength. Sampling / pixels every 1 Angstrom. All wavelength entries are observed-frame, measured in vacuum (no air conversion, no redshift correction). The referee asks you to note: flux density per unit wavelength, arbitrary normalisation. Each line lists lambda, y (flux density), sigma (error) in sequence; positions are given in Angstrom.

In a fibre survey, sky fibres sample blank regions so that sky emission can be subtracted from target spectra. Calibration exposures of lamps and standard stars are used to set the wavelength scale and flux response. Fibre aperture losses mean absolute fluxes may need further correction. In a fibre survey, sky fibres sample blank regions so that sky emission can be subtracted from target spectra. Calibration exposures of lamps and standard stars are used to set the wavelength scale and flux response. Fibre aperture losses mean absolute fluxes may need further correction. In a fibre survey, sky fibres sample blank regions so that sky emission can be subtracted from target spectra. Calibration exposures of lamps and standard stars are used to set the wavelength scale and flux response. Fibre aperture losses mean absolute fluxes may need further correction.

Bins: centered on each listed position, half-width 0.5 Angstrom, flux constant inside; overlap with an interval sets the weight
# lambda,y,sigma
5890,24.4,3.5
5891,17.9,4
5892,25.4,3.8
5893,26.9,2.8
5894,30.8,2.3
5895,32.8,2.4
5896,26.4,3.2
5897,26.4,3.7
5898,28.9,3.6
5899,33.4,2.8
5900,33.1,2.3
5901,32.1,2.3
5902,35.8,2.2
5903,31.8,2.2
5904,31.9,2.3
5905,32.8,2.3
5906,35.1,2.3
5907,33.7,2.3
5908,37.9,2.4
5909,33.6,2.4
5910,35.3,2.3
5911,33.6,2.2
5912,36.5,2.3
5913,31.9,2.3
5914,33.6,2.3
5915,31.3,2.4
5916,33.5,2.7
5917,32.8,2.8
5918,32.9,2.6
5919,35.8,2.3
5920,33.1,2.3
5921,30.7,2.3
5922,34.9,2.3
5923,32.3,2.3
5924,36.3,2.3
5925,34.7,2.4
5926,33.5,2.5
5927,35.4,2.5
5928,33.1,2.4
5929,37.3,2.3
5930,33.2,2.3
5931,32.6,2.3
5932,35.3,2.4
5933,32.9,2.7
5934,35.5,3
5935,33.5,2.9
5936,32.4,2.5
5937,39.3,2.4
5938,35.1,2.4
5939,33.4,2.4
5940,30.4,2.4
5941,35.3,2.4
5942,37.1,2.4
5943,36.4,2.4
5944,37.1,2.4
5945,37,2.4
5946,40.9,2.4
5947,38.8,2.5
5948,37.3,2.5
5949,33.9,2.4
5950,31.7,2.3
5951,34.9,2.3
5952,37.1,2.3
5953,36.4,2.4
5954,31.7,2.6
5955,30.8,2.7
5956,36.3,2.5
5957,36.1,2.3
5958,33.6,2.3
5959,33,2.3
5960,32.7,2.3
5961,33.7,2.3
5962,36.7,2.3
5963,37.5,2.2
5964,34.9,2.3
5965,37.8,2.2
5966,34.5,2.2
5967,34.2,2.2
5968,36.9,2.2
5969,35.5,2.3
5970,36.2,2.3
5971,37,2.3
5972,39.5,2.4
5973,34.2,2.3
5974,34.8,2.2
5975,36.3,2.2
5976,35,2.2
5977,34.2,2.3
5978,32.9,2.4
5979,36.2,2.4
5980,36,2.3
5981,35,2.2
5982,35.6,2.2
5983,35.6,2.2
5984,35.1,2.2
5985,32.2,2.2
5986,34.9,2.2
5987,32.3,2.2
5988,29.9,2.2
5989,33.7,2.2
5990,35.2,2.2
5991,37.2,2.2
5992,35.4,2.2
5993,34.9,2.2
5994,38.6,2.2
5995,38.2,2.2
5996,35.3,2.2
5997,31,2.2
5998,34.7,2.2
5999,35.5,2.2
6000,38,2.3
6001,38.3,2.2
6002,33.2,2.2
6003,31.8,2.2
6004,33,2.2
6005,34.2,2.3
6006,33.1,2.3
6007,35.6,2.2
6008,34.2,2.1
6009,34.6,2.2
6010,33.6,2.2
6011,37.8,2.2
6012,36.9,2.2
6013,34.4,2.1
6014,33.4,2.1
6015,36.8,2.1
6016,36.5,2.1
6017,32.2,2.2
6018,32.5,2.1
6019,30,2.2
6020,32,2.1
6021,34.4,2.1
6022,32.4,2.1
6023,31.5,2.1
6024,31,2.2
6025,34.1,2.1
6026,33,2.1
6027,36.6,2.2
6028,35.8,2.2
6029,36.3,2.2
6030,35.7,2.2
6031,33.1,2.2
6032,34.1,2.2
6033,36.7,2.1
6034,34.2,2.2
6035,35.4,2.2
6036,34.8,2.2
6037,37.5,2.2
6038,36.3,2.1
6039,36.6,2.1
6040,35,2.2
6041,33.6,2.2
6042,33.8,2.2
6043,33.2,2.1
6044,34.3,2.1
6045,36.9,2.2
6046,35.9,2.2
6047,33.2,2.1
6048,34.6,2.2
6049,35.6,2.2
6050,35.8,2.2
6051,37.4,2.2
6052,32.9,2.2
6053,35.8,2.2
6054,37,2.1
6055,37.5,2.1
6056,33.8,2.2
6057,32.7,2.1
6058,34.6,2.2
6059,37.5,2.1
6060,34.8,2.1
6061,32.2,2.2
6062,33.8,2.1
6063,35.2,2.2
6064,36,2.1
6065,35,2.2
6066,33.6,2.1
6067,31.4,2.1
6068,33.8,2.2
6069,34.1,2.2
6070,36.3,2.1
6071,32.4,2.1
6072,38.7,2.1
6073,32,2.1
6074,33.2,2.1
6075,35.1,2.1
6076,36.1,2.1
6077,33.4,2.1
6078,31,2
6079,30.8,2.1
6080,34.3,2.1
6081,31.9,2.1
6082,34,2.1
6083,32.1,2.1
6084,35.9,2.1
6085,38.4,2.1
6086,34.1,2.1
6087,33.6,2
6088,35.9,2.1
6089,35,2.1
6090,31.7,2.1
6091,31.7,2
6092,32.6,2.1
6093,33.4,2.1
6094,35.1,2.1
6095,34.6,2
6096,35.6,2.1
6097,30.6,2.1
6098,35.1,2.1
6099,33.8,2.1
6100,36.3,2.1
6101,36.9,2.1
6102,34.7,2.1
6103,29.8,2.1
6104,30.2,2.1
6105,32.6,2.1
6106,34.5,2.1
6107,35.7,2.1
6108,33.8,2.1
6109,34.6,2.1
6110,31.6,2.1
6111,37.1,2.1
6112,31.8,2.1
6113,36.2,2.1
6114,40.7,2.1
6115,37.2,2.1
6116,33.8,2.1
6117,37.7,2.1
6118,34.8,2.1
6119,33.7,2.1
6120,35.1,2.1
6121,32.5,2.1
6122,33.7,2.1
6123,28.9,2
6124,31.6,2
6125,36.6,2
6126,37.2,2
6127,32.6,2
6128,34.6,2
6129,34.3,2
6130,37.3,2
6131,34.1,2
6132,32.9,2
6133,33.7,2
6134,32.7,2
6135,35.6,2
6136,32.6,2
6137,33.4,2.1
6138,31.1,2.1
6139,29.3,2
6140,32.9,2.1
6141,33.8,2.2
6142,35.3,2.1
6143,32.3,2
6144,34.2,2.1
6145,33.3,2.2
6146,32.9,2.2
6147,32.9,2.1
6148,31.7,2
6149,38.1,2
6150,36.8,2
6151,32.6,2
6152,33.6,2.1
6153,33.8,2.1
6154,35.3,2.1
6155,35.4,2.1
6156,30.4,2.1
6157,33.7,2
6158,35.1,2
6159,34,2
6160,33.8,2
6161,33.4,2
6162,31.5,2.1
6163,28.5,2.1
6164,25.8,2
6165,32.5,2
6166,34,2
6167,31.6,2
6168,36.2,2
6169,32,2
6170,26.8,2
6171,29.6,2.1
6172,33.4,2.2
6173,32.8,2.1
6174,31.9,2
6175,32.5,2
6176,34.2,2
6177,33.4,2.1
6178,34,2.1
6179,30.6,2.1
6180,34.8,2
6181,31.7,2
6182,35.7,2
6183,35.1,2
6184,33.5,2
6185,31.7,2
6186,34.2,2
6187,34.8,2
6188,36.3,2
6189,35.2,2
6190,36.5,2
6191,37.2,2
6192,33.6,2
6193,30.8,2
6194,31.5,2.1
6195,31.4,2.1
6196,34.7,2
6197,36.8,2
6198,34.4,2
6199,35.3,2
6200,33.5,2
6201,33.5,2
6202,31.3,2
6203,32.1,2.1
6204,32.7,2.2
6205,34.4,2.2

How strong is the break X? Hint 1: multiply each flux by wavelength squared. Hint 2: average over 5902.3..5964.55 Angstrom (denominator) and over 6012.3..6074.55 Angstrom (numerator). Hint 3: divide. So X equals 1.0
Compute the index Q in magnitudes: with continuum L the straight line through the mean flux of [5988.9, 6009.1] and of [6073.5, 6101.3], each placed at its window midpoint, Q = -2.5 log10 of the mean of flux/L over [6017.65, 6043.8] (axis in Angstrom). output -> 0.01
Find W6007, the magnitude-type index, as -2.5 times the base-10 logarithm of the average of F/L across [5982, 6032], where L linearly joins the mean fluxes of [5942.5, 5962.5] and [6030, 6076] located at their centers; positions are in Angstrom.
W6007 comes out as 0.02 mag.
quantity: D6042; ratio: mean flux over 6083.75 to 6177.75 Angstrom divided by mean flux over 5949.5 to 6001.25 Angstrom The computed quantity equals 0.96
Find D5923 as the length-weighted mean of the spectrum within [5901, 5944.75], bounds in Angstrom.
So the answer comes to 34.2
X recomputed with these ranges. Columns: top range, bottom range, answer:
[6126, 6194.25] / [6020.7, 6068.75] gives 1.00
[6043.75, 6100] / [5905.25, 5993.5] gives 1.03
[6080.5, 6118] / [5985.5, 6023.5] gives 1.03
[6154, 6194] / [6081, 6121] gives 0.98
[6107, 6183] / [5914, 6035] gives 1.02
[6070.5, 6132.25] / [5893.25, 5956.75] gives 1.07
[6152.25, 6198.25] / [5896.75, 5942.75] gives 1.07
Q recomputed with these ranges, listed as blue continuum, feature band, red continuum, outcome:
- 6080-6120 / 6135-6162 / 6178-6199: 0.02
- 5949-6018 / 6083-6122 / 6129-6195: -0.02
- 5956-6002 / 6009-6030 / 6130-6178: 0.02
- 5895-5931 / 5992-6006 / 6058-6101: -0.04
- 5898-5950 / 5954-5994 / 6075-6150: -0.02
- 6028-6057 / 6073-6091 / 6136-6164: 0.02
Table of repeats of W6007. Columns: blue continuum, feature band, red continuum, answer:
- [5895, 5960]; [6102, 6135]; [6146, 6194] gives -0.026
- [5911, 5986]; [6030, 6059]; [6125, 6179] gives -0.034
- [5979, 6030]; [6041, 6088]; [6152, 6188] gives -0.018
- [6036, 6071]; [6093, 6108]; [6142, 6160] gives 0.015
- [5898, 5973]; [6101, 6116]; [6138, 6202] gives -0.024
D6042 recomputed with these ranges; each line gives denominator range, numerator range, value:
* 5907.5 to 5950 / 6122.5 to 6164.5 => 0.96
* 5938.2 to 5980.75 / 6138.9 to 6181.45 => 0.93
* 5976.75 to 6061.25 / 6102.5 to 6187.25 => 0.96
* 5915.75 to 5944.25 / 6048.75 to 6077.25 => 1.01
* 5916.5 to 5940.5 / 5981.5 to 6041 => 1.02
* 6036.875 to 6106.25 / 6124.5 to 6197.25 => 0.97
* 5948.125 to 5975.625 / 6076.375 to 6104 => 0.96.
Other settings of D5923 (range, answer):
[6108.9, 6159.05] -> 34.1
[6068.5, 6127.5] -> 34.1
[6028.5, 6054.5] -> 35.2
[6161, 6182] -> 32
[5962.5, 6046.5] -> 34.9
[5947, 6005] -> 35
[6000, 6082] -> 34.5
